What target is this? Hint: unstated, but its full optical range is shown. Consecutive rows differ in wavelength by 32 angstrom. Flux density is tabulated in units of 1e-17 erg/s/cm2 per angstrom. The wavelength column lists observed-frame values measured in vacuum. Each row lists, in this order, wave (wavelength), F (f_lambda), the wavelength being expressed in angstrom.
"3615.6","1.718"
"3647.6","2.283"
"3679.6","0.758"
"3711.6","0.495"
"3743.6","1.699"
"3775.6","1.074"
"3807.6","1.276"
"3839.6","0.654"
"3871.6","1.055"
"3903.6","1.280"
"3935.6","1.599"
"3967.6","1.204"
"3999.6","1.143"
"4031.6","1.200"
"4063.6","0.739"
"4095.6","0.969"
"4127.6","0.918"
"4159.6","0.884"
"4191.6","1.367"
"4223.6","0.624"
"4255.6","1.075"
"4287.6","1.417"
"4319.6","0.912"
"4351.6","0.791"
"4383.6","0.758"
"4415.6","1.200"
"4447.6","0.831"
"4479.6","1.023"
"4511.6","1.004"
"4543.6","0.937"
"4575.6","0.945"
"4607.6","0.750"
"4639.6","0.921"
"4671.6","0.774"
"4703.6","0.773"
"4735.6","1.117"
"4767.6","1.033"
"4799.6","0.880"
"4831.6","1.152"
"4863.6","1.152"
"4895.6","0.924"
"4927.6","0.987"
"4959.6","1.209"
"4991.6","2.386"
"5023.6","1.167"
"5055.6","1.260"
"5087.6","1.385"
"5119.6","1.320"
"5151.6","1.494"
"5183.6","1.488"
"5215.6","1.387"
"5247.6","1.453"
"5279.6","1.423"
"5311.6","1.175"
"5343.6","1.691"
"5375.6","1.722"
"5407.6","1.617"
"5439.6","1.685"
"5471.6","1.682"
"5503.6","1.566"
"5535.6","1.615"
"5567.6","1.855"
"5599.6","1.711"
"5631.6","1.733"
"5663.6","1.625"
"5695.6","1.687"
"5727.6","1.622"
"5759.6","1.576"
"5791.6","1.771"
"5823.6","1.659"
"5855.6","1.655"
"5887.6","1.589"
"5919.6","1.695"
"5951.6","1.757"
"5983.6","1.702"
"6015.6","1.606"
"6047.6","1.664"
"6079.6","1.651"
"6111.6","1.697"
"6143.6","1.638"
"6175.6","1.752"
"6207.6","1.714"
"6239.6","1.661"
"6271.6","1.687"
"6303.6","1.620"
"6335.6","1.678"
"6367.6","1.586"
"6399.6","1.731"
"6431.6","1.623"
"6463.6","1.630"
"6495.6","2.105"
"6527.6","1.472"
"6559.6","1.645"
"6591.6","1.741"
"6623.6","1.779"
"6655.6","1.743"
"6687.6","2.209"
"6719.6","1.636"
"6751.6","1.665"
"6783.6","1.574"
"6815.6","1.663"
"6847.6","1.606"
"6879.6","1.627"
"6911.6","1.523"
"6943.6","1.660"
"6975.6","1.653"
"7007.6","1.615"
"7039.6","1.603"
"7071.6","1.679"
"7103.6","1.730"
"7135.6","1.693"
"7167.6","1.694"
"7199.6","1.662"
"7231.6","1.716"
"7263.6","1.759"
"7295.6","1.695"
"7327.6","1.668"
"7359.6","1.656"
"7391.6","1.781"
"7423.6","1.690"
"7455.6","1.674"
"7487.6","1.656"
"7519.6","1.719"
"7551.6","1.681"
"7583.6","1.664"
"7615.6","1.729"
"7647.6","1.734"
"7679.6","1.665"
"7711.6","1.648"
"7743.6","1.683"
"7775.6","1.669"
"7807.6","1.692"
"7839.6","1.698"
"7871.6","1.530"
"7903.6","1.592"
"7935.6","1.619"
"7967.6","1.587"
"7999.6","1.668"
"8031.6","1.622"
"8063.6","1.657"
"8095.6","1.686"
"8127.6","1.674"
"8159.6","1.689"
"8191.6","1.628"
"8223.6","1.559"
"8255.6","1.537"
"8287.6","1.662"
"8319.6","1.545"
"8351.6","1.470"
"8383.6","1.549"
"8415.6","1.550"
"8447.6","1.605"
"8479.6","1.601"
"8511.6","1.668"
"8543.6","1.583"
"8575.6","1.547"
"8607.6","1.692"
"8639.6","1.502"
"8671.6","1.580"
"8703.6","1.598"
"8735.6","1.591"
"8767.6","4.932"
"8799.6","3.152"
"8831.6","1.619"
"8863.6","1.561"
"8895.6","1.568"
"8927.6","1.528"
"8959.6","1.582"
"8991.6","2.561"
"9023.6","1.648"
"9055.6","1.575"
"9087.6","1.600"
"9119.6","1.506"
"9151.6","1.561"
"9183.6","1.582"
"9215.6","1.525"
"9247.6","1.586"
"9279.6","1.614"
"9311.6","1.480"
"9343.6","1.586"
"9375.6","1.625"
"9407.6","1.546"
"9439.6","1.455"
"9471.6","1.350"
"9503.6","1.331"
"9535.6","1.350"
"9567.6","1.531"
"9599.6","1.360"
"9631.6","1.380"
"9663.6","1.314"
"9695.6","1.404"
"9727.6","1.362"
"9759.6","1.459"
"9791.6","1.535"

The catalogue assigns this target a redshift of 0.337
